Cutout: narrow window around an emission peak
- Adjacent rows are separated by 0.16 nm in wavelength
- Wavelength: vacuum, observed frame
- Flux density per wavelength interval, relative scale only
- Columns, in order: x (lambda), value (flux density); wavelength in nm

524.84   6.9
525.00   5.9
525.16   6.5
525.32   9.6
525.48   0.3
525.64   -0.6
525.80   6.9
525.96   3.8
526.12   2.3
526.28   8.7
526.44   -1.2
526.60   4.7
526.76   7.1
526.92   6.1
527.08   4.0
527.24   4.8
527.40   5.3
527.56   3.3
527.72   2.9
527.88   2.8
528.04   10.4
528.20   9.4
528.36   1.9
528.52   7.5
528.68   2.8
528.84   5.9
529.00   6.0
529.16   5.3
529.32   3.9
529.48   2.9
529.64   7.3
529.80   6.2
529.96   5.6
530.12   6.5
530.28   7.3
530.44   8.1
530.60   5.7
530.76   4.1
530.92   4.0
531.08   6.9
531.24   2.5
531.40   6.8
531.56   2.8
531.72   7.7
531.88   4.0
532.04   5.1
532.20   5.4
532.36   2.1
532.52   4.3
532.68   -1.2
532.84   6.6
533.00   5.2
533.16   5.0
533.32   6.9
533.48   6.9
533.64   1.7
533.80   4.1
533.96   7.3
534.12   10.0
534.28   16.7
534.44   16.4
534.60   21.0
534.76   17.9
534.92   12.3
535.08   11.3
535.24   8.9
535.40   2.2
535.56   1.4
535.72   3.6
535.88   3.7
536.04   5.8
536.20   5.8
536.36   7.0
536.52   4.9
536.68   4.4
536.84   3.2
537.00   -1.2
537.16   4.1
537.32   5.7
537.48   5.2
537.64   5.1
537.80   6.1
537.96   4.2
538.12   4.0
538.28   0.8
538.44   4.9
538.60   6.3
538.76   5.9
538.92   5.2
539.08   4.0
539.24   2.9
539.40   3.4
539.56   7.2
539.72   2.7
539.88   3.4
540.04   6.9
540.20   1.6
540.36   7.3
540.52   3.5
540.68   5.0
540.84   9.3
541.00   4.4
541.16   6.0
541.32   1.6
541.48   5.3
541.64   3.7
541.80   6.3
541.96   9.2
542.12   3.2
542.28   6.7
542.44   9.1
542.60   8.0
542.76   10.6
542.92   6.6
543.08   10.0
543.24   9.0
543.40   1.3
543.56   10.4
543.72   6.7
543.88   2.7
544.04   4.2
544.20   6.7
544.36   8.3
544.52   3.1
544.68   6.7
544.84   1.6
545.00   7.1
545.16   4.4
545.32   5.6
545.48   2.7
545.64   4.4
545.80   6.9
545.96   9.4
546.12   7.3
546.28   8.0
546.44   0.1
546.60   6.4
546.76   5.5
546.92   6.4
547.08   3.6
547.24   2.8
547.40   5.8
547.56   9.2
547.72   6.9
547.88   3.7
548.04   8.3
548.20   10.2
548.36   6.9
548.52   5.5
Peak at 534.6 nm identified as [O II]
